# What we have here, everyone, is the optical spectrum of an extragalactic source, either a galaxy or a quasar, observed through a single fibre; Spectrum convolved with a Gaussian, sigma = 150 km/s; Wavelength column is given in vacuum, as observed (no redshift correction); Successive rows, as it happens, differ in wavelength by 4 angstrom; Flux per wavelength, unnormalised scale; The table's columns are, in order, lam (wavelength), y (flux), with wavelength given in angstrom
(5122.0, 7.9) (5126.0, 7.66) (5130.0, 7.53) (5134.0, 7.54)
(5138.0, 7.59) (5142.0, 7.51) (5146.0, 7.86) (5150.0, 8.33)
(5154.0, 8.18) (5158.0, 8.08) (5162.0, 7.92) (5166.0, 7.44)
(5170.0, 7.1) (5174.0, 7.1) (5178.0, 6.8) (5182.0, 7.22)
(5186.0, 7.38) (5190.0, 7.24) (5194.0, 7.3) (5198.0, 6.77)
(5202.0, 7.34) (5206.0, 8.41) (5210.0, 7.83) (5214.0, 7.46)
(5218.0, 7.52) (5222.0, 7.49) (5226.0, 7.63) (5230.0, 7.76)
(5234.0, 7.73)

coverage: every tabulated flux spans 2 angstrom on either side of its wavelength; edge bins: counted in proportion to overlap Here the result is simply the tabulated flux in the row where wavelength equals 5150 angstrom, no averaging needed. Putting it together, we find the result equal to 8.33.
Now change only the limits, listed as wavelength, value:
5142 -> 7.51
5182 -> 7.22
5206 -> 8.41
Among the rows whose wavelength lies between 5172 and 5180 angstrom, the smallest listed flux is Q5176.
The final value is 6.8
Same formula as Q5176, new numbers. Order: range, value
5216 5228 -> 7.49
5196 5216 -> 6.77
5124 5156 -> 7.51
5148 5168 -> 7.44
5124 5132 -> 7.53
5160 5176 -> 7.1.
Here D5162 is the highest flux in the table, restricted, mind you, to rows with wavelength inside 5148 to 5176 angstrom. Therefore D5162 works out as 8.33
